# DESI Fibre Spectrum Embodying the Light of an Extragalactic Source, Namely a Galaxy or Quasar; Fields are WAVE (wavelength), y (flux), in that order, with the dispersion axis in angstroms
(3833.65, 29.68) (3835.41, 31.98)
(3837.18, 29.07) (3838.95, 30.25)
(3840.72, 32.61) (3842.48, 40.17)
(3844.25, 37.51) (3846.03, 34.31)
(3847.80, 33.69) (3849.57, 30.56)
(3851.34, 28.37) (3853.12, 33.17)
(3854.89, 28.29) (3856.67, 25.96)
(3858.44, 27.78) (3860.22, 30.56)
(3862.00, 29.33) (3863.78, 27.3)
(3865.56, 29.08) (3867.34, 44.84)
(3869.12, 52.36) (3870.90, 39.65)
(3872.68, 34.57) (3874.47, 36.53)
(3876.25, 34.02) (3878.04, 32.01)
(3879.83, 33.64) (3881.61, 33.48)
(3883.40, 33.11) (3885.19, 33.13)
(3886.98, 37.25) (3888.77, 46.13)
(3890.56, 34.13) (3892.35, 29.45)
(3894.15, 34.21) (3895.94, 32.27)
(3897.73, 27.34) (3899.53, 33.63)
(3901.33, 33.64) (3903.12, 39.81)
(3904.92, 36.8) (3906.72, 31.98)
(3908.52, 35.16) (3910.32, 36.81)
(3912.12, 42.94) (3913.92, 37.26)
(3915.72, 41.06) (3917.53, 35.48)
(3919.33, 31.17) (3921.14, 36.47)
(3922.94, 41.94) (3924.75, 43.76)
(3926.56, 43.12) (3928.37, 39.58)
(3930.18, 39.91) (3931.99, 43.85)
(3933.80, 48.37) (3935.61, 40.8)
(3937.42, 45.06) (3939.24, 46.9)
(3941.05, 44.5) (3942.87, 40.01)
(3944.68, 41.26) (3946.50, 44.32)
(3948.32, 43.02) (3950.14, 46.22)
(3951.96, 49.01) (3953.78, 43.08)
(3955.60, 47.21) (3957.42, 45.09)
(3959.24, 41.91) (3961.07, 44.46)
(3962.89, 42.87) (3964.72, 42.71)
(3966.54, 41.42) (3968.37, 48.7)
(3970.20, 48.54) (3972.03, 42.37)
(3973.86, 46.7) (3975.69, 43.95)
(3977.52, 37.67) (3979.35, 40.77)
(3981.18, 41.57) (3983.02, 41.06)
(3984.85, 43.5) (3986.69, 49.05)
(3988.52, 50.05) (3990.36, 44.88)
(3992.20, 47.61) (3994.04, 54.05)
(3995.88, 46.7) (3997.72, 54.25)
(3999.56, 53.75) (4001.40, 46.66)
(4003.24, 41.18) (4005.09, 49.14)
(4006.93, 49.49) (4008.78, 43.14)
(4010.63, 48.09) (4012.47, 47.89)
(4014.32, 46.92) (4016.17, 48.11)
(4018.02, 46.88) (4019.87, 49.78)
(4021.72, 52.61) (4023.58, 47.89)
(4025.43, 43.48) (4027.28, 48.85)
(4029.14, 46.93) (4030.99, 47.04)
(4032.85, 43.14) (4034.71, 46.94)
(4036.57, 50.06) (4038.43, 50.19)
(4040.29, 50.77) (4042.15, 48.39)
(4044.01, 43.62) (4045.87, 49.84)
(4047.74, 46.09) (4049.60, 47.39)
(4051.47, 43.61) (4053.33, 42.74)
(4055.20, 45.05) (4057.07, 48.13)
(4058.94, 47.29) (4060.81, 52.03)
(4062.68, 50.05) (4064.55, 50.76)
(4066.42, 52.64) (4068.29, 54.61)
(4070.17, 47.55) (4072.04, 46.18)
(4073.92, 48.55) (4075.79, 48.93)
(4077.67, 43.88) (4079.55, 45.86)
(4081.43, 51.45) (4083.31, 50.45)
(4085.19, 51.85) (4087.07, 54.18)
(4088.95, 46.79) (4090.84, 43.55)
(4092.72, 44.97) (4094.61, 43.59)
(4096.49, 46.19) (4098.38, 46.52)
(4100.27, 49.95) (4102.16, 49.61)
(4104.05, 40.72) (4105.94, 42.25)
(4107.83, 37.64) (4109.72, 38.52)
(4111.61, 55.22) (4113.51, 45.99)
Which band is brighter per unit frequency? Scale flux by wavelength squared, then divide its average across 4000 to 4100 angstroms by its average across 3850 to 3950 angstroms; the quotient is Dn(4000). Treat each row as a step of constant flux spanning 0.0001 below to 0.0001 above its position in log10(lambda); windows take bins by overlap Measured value 1.39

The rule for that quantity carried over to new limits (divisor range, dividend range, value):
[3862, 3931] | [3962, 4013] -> 1.32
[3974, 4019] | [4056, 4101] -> 1.09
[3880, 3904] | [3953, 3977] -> 1.34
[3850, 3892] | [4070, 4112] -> 1.53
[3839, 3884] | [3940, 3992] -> 1.38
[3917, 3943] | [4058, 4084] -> 1.27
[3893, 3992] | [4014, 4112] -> 1.21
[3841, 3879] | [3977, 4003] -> 1.47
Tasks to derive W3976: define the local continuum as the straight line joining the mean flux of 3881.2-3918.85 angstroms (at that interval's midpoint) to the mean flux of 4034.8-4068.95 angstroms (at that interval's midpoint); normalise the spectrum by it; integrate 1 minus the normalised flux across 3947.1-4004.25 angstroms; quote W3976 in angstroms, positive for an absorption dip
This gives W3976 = -4.9 angstroms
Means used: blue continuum 35.5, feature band 45.5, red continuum 48.4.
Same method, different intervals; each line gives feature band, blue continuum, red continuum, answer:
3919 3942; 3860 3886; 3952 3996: -0.88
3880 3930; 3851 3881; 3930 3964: 2.96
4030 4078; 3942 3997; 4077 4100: -1.26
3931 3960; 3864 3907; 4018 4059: -3.14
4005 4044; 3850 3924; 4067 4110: -4.34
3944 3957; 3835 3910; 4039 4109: -1.95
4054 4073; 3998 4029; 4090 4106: -1.19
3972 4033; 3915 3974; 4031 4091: -1.48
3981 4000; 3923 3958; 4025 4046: -0.91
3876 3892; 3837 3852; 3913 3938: 0.75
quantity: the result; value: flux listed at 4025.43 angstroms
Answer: 43.48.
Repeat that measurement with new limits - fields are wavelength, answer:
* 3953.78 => 43.08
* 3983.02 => 41.06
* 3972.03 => 42.37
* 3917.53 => 35.48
